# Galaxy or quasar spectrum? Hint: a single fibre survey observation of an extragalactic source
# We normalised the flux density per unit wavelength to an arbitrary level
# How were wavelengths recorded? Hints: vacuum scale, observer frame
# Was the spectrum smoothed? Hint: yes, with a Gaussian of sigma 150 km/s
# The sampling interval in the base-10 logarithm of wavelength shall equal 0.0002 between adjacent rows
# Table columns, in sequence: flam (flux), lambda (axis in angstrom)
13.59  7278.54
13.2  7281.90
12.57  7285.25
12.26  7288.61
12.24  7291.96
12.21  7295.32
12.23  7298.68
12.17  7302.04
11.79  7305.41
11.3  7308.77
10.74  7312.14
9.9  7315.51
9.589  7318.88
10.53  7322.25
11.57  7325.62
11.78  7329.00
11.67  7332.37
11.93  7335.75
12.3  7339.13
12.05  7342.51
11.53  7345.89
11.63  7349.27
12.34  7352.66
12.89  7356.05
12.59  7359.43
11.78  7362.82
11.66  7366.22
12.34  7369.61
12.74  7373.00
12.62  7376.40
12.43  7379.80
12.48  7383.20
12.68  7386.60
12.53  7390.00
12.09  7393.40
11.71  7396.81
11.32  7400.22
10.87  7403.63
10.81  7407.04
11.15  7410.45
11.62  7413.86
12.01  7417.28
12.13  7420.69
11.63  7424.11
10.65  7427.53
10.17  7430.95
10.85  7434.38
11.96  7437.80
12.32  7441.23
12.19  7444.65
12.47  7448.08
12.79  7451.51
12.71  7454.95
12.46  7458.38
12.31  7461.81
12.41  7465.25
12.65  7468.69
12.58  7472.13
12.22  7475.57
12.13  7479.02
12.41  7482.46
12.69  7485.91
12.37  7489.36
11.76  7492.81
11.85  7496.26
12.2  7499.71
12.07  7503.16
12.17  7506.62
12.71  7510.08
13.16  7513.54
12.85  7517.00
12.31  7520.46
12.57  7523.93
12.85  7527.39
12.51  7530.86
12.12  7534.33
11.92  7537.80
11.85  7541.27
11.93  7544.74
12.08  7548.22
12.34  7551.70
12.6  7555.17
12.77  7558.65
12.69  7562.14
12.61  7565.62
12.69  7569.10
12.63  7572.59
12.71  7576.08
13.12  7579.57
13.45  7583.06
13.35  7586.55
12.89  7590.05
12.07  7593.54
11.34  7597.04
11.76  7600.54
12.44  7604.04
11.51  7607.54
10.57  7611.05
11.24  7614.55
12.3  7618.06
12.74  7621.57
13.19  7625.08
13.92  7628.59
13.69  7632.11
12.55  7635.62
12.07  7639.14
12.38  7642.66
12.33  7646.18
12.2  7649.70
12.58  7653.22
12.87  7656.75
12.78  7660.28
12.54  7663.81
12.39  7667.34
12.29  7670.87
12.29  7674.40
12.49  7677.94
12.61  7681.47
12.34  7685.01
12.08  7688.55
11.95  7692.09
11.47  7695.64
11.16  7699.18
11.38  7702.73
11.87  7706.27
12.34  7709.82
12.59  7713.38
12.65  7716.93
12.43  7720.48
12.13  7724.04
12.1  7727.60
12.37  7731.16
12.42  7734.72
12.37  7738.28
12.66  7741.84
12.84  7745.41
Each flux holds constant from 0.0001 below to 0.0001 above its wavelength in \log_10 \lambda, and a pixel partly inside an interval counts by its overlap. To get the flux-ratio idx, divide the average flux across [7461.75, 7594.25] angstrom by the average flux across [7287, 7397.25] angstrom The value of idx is 1.0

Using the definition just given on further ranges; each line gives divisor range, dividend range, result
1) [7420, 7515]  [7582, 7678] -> 1.02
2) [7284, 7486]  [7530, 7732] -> 1.04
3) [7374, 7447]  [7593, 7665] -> 1.05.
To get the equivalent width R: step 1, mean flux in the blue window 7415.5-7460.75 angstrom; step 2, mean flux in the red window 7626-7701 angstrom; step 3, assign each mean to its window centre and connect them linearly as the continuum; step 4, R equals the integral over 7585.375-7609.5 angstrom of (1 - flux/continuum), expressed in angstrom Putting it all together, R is 0.2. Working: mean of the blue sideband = 11.9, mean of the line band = 12.2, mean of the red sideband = 12.4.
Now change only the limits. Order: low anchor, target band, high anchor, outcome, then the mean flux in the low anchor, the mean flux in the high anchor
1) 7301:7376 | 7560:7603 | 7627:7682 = -0.7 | 11.7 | 12.6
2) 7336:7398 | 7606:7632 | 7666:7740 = -0.3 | 12.2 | 12.2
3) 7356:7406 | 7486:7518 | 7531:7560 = -0.4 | 12.1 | 12.2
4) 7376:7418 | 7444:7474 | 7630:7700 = -1.4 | 11.8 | 12.4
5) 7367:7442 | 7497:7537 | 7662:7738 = -1.8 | 11.8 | 12.2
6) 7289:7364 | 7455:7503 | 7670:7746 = -1.7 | 11.7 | 12.2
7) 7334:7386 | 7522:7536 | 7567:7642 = -0.1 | 12.2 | 12.5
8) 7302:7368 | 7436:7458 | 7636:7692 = -1.0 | 11.6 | 12.4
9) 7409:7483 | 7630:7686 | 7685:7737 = -2.2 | 12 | 12.1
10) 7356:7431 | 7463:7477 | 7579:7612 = -0.5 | 11.9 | 12.3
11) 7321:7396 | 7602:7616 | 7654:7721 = 0.9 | 12.1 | 12.2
